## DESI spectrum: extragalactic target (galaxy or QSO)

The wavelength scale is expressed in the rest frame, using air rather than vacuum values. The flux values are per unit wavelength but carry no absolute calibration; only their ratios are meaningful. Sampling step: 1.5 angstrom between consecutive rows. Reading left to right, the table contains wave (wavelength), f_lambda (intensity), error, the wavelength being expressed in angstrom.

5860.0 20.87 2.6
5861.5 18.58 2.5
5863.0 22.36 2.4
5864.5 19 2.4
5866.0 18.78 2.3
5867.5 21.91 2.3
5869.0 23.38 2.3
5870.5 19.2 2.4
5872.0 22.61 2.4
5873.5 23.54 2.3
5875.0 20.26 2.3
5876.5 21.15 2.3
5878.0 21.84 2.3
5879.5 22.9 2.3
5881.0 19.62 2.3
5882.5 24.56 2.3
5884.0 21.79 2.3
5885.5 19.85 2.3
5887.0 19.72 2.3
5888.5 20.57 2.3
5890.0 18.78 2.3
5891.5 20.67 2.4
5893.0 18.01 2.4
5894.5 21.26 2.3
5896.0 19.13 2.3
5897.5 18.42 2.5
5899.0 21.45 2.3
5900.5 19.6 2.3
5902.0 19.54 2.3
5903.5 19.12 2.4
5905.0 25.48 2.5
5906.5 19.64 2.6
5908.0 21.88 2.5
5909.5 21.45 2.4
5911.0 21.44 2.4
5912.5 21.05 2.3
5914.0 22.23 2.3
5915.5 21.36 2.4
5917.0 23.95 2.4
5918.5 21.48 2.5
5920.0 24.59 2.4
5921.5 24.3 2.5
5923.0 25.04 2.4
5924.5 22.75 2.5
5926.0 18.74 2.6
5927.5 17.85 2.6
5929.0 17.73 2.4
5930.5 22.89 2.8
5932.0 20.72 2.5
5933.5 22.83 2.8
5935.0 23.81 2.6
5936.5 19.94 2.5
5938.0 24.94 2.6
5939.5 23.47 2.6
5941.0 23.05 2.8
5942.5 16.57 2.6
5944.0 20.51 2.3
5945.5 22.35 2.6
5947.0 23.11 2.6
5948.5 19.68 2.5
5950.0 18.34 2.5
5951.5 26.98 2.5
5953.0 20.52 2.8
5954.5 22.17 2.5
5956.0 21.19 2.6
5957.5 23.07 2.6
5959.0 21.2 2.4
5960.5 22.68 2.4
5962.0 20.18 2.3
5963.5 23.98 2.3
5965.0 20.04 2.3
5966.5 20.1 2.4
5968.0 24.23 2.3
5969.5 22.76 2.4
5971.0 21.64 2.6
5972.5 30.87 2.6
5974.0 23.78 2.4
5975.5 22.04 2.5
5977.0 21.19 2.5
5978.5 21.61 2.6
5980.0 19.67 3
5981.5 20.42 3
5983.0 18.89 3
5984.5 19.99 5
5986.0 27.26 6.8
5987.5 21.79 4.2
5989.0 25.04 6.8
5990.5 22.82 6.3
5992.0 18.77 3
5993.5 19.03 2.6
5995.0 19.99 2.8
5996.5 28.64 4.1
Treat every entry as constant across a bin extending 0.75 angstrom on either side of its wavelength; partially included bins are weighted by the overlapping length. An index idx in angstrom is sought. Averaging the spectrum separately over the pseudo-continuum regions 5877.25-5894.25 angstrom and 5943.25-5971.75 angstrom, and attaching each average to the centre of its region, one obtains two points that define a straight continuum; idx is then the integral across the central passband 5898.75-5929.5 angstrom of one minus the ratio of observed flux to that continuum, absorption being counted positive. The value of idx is -0.4 angstrom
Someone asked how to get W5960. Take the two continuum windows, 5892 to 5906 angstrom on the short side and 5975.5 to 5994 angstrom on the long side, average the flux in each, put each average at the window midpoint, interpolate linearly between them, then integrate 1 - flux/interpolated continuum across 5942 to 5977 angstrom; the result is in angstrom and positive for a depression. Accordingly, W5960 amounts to -1.7 angstrom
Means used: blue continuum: 20.2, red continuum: 21.4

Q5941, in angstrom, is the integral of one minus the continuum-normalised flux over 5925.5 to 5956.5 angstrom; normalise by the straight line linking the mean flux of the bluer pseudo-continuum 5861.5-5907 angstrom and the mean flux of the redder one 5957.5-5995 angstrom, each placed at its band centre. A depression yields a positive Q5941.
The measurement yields 0.35 angstrom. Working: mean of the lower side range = 20.8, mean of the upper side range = 22.1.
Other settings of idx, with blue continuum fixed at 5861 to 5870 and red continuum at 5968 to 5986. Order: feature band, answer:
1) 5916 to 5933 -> -0.2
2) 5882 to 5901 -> 0.8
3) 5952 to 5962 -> 0.1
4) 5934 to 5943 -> -0.1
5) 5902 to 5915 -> 0.0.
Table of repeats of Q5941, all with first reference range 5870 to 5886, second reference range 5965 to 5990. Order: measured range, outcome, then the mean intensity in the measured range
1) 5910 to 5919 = 0.0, 21.9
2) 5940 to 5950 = 0.7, 20.8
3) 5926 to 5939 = 0.5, 21.2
